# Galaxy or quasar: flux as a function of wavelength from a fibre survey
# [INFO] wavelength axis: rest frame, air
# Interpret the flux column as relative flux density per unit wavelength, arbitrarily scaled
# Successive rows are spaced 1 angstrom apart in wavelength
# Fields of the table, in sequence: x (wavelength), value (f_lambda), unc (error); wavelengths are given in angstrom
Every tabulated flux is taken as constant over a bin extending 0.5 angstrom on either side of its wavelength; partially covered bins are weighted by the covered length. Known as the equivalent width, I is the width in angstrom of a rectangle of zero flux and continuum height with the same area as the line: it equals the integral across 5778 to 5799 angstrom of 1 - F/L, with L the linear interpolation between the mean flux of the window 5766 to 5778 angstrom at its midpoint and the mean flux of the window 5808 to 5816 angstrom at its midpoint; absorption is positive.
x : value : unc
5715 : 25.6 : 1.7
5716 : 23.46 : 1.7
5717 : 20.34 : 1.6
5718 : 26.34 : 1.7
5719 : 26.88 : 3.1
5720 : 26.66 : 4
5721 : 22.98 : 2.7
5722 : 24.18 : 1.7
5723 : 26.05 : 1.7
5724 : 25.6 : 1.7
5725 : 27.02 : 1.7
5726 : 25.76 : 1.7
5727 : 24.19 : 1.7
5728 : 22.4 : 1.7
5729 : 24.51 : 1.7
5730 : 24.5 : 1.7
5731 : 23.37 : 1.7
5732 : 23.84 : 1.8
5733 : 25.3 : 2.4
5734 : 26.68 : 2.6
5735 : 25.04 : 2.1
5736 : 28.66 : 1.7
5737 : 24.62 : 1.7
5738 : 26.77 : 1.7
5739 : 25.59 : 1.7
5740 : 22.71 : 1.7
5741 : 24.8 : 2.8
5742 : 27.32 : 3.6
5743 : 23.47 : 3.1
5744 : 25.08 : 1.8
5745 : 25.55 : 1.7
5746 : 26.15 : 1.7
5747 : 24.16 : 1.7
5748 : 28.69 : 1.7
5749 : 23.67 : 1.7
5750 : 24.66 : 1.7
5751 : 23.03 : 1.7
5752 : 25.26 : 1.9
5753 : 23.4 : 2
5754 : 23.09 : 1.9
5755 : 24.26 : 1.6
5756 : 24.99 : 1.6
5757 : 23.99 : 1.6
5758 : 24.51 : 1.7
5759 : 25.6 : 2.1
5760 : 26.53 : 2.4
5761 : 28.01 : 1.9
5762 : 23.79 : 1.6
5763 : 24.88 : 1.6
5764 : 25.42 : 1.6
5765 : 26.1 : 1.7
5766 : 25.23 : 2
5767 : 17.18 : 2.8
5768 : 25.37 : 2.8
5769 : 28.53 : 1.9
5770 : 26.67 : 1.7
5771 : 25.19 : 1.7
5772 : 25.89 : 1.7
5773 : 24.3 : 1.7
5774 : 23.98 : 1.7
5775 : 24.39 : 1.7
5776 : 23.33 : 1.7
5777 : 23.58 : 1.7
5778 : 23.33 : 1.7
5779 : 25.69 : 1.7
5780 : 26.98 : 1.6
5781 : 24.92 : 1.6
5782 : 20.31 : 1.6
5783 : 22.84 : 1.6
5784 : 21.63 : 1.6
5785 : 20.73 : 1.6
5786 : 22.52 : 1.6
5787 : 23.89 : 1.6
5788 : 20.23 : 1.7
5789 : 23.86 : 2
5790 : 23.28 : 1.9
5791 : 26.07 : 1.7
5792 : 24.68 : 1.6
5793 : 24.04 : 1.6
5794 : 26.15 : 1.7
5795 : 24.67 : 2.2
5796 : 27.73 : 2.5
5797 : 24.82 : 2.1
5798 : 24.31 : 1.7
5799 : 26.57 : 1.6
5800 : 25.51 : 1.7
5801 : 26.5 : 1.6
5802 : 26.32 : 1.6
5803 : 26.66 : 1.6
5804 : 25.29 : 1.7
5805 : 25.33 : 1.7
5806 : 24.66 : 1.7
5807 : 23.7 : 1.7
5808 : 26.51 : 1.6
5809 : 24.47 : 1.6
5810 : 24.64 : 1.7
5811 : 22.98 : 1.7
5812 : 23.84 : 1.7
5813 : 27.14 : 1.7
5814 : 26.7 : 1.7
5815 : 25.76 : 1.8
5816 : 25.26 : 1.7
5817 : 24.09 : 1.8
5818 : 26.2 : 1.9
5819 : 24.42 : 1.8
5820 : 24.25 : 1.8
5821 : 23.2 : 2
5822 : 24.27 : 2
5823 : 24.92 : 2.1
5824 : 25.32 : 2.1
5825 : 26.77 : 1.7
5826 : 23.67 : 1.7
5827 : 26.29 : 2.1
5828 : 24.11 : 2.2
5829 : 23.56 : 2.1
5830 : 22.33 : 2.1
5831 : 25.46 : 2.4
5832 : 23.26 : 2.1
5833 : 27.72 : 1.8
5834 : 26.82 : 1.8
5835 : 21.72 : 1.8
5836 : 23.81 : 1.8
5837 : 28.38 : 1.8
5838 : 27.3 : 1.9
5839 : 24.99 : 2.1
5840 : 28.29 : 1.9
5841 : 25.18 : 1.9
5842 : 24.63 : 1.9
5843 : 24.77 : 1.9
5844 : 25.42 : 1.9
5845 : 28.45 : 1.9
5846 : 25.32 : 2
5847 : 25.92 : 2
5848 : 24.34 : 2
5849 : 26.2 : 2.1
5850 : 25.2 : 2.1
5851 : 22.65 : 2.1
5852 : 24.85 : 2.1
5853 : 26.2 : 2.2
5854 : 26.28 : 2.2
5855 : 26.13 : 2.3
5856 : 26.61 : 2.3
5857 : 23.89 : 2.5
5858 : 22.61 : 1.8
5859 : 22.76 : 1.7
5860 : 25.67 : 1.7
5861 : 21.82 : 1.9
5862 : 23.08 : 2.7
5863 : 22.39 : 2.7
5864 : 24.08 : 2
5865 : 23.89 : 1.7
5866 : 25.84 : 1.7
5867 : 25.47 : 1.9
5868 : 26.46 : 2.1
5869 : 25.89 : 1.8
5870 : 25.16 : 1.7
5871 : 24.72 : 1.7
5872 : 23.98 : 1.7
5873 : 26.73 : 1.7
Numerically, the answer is 0.6 angstrom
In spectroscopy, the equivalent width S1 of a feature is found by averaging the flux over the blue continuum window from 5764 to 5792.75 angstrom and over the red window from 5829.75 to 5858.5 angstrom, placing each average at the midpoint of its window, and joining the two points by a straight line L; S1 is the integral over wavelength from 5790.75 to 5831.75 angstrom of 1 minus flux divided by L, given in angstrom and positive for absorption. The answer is -0.7 angstrom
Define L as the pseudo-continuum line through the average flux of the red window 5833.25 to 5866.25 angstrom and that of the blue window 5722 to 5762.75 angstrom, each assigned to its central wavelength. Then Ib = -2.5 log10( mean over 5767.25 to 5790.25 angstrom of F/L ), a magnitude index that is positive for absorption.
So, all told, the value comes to 0.05 mag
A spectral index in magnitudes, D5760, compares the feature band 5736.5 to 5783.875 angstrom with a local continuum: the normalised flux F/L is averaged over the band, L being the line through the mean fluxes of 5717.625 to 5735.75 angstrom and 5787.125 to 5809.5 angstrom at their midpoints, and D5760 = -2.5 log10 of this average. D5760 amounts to 0.015 mag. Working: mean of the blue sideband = 25.1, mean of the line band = 24.7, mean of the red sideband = 25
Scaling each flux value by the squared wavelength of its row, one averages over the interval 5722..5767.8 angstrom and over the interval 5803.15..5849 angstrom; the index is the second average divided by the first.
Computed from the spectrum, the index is 1.04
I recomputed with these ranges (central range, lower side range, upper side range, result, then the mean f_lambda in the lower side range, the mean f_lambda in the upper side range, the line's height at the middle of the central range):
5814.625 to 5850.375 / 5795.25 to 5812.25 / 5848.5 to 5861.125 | -0.3 angstrom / 25.3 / 24.8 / 25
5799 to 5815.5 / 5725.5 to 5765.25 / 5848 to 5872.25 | -0.4 angstrom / 25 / 24.7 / 24.8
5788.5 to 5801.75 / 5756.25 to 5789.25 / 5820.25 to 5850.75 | -0.4 angstrom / 24.2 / 25.2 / 24.6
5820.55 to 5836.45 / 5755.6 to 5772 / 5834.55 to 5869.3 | 0.3 angstrom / 25.1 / 25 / 25.1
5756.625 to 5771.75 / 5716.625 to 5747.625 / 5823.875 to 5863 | -0.1 angstrom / 25.1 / 25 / 25.1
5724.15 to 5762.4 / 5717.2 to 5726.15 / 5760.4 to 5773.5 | 0.5 angstrom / 25.5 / 25.1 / 25.3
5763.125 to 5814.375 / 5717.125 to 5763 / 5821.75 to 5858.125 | 1.1 angstrom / 25.1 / 25.3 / 25.2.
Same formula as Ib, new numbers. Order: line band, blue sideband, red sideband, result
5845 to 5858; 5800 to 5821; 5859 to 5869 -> -0.04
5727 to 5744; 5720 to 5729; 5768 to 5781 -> 0.00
